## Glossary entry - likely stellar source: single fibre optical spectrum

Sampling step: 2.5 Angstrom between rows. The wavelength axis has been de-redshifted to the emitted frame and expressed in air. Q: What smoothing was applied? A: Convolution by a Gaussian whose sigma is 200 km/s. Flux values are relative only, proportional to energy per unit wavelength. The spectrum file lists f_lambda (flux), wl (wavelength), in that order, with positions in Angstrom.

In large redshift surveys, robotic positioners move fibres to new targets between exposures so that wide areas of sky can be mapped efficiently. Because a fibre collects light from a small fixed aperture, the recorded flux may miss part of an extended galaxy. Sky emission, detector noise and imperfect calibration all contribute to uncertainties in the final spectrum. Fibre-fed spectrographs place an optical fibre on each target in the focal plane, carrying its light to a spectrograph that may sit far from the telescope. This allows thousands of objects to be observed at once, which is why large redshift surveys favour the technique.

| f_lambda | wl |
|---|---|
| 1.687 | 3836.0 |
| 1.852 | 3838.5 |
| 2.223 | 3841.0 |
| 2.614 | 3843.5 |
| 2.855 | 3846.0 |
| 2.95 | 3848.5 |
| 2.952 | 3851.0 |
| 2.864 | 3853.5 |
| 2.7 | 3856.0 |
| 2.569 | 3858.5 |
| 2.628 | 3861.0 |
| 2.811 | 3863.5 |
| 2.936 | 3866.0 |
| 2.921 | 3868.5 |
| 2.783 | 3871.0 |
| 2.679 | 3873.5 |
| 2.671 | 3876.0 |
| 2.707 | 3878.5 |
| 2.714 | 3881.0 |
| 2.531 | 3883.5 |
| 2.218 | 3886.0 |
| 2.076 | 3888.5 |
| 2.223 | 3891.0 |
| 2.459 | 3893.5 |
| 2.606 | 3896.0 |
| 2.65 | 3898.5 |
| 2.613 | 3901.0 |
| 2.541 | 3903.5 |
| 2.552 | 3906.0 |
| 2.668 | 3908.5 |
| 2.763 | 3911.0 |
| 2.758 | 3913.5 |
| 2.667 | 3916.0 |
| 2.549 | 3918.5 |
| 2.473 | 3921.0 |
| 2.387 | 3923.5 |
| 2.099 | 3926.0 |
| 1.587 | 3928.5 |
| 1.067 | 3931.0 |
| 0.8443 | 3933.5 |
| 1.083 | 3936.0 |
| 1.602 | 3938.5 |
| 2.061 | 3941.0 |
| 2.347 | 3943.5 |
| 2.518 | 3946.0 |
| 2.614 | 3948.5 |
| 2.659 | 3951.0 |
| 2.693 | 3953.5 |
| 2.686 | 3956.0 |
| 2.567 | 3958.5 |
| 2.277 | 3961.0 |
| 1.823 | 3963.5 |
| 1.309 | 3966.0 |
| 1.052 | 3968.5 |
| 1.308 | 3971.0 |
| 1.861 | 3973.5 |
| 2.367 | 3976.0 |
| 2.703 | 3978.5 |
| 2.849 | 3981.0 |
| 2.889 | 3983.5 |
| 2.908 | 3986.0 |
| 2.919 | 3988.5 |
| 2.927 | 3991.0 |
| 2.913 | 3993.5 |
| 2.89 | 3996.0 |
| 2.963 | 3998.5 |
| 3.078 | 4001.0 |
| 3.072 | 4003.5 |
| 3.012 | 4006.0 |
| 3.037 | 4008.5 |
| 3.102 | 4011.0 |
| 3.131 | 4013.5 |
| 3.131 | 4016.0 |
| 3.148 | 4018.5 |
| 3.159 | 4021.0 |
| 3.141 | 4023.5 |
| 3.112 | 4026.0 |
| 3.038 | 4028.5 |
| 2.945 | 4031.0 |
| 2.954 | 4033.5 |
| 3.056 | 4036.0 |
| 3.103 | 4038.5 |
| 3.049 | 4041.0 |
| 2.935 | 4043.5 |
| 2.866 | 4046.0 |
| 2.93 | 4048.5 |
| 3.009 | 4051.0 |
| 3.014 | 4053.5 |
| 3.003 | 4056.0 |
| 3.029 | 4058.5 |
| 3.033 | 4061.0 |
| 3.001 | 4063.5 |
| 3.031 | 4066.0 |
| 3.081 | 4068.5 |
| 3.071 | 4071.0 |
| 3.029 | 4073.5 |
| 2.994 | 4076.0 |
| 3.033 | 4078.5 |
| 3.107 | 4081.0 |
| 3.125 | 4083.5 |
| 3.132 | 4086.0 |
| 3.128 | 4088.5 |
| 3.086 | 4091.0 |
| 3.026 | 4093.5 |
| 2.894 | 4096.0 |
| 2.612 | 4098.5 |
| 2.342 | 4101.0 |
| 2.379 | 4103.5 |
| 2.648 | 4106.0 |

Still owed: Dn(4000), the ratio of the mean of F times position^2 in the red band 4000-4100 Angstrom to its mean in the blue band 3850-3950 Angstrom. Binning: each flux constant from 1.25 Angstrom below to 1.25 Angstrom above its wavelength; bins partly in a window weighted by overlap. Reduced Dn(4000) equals 1.4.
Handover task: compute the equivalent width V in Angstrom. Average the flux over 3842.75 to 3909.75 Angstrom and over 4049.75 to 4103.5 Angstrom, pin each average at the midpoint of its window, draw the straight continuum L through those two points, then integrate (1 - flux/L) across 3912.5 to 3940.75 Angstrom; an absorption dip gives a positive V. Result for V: 8.4 Angstrom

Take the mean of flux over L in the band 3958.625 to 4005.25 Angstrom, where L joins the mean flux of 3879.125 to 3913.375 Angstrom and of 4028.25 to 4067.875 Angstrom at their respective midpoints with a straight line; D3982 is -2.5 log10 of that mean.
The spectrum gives 0.141 mag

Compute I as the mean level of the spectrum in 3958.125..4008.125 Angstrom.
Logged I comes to 2.49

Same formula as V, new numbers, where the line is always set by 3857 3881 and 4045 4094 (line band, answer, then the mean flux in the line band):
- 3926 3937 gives 6.1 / 1.26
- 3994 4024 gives -1.2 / 3.07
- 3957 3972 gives 5.9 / 1.75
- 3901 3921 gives 1.2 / 2.63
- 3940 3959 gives 2.3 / 2.52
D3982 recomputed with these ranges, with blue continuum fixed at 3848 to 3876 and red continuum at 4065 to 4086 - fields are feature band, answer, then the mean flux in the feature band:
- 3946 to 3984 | 0.29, 2.24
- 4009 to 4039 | -0.03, 3.08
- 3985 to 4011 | -0.01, 2.98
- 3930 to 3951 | 0.50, 1.83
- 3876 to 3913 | 0.12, 2.53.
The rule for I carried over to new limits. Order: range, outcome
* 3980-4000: 2.91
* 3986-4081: 3.02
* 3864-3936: 2.4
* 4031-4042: 3.03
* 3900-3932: 2.37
